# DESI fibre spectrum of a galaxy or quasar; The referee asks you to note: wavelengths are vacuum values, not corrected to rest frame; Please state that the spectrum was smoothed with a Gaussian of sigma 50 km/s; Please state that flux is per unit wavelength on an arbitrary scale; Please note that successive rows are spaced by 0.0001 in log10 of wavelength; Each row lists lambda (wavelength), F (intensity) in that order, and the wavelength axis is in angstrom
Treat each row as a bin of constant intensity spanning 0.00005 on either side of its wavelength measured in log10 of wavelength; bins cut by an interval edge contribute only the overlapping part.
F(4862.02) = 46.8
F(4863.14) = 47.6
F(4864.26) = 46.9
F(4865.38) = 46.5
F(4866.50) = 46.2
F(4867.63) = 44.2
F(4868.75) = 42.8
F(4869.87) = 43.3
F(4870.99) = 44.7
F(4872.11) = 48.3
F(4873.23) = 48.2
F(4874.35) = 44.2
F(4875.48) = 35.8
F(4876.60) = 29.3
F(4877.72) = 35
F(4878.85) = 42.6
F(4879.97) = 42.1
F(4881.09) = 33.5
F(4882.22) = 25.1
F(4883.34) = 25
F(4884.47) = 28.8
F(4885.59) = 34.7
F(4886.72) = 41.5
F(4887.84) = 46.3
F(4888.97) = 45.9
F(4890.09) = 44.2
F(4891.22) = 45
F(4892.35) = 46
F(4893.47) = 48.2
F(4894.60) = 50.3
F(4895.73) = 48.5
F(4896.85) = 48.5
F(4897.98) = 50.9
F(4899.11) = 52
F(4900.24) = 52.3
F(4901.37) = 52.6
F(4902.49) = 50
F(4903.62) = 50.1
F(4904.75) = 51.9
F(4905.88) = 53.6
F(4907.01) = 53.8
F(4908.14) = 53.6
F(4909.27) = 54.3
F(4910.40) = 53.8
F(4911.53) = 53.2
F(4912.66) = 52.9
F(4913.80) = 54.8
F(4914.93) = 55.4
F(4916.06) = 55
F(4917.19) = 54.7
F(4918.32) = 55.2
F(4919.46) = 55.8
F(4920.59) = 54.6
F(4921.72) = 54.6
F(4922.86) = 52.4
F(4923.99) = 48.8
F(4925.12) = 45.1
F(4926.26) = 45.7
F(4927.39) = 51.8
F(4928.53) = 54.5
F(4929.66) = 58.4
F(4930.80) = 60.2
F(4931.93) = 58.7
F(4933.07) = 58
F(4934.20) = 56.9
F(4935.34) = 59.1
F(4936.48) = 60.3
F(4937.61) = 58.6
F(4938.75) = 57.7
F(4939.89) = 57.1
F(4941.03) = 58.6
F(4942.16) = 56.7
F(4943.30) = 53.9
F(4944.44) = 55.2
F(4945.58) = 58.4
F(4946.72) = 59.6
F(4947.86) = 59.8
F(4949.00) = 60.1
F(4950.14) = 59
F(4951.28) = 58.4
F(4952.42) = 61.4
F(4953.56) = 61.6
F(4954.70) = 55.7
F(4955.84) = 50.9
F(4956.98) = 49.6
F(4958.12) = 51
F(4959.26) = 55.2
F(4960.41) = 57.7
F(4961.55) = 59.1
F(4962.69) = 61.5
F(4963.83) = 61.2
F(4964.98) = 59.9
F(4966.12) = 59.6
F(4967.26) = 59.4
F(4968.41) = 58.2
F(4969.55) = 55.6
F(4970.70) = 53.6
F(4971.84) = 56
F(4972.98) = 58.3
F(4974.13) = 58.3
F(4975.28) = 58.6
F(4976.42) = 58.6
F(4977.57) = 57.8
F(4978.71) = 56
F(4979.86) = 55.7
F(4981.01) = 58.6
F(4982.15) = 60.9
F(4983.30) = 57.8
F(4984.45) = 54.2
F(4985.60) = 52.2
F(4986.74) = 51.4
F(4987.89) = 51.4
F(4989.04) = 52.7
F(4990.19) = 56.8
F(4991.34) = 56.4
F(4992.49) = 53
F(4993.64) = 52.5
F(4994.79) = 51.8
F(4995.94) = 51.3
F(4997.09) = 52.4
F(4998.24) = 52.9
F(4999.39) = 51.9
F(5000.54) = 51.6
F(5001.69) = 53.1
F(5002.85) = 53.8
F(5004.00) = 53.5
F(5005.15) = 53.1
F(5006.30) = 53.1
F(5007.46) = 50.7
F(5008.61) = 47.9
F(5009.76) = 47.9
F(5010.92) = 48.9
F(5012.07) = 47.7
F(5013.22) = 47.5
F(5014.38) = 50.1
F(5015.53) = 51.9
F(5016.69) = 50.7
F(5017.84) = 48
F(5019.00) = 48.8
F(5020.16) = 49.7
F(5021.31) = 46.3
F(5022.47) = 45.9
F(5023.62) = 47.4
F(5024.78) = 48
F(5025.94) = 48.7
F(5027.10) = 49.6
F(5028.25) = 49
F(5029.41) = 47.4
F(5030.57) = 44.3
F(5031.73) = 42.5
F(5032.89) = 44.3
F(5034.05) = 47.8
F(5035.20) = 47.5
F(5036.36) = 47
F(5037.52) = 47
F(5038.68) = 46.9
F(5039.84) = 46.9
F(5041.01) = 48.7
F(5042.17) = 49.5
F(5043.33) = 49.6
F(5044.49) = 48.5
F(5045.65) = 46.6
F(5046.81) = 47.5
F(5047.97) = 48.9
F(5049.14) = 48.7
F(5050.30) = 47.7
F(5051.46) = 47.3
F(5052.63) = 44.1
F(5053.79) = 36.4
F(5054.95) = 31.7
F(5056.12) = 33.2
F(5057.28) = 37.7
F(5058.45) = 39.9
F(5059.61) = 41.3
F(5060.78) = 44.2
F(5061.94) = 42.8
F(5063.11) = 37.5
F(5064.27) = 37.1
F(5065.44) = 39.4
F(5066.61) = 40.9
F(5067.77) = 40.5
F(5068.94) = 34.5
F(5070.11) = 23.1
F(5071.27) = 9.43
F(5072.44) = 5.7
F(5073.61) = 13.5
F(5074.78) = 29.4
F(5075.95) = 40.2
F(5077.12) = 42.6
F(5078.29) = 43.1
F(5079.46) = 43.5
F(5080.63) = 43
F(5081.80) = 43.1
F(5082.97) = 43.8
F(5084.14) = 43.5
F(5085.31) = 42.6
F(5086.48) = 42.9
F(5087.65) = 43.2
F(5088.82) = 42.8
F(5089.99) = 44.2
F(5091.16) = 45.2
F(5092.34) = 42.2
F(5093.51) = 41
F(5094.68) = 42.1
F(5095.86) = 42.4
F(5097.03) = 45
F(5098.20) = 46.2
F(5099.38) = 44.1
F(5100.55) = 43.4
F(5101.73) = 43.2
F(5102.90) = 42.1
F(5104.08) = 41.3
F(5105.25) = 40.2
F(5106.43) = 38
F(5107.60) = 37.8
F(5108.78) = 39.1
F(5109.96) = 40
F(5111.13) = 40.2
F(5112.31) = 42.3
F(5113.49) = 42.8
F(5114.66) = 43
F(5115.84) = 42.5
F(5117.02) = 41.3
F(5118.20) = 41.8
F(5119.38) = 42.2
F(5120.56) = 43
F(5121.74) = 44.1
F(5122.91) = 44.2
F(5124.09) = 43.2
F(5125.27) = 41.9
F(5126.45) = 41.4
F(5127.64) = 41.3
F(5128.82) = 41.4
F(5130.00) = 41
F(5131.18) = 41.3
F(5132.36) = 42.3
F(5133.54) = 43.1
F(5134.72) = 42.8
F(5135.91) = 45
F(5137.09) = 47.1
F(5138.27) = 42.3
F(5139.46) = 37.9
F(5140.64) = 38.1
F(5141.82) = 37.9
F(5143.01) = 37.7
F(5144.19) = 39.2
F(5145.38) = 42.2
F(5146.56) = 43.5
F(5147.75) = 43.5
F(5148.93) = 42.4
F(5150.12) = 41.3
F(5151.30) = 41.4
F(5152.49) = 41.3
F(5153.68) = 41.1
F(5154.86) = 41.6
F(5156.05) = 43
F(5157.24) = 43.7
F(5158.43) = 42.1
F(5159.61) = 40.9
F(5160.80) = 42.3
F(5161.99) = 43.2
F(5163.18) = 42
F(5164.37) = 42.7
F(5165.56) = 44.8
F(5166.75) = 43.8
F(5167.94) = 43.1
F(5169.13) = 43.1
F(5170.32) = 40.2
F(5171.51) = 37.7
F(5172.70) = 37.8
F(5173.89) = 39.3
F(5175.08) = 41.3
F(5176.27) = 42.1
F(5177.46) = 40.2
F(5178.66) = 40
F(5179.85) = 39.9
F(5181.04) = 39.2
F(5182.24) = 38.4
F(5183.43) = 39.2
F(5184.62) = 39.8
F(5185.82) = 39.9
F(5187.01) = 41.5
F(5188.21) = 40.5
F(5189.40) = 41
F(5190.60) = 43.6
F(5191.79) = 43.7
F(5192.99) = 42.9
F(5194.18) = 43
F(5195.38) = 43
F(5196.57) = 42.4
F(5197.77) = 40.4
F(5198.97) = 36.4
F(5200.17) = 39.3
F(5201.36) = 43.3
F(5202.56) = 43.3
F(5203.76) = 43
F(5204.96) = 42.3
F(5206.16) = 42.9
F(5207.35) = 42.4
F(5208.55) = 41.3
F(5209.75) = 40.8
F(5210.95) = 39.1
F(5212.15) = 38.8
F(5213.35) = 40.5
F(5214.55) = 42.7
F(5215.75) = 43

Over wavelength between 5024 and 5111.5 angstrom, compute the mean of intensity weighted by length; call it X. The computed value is 41.5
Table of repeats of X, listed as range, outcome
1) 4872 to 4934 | 48.2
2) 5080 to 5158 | 42.1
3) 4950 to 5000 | 56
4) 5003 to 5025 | 49.4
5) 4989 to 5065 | 47.6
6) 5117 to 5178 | 41.8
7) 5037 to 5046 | 48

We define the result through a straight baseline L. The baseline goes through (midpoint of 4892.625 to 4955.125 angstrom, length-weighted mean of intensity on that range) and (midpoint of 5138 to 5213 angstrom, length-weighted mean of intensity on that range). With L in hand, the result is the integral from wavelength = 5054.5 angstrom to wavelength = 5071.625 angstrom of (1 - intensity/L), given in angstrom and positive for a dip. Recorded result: 4.1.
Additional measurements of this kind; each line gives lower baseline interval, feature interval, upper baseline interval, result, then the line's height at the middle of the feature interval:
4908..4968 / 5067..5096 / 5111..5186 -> 5.7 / 46.2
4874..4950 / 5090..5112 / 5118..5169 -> 0.8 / 43.6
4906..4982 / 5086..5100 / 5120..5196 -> 0.8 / 46.1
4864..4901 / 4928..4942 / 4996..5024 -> -3.8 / 45.8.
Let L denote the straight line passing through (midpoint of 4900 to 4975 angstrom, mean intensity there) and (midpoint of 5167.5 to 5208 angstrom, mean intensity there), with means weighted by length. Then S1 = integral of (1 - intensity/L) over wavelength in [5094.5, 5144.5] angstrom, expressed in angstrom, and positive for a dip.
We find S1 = 3.6 angstrom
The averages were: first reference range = 55.8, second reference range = 41.1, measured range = 41.8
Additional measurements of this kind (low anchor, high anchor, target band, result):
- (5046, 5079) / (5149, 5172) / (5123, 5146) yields -0.46 angstrom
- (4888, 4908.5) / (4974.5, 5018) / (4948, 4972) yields -2.59 angstrom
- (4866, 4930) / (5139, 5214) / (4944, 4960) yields -3.77 angstrom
